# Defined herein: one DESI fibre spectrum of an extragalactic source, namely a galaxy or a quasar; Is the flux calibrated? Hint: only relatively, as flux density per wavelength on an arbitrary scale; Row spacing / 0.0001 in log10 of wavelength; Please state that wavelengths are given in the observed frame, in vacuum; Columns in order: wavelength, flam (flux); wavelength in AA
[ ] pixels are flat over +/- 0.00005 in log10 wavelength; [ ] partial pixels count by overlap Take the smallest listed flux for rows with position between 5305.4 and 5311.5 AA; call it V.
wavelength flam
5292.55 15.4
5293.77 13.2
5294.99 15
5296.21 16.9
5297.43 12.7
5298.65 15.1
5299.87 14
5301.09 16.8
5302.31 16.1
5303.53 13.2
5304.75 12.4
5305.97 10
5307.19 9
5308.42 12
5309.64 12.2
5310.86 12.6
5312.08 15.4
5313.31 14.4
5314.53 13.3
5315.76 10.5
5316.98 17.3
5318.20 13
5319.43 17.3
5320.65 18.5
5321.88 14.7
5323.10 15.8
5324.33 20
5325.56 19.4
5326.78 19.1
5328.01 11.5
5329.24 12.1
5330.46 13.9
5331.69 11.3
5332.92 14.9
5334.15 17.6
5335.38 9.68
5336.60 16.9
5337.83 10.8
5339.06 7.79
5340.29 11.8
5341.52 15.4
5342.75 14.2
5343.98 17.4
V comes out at 9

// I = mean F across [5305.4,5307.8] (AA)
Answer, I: 9.5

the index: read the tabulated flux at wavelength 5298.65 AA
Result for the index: 15.1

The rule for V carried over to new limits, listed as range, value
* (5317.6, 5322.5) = 13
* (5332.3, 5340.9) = 7.79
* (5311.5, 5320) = 10.5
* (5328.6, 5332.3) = 11.3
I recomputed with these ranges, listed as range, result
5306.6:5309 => 10.5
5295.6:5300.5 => 14.7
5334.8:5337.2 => 13.4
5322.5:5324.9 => 17.8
